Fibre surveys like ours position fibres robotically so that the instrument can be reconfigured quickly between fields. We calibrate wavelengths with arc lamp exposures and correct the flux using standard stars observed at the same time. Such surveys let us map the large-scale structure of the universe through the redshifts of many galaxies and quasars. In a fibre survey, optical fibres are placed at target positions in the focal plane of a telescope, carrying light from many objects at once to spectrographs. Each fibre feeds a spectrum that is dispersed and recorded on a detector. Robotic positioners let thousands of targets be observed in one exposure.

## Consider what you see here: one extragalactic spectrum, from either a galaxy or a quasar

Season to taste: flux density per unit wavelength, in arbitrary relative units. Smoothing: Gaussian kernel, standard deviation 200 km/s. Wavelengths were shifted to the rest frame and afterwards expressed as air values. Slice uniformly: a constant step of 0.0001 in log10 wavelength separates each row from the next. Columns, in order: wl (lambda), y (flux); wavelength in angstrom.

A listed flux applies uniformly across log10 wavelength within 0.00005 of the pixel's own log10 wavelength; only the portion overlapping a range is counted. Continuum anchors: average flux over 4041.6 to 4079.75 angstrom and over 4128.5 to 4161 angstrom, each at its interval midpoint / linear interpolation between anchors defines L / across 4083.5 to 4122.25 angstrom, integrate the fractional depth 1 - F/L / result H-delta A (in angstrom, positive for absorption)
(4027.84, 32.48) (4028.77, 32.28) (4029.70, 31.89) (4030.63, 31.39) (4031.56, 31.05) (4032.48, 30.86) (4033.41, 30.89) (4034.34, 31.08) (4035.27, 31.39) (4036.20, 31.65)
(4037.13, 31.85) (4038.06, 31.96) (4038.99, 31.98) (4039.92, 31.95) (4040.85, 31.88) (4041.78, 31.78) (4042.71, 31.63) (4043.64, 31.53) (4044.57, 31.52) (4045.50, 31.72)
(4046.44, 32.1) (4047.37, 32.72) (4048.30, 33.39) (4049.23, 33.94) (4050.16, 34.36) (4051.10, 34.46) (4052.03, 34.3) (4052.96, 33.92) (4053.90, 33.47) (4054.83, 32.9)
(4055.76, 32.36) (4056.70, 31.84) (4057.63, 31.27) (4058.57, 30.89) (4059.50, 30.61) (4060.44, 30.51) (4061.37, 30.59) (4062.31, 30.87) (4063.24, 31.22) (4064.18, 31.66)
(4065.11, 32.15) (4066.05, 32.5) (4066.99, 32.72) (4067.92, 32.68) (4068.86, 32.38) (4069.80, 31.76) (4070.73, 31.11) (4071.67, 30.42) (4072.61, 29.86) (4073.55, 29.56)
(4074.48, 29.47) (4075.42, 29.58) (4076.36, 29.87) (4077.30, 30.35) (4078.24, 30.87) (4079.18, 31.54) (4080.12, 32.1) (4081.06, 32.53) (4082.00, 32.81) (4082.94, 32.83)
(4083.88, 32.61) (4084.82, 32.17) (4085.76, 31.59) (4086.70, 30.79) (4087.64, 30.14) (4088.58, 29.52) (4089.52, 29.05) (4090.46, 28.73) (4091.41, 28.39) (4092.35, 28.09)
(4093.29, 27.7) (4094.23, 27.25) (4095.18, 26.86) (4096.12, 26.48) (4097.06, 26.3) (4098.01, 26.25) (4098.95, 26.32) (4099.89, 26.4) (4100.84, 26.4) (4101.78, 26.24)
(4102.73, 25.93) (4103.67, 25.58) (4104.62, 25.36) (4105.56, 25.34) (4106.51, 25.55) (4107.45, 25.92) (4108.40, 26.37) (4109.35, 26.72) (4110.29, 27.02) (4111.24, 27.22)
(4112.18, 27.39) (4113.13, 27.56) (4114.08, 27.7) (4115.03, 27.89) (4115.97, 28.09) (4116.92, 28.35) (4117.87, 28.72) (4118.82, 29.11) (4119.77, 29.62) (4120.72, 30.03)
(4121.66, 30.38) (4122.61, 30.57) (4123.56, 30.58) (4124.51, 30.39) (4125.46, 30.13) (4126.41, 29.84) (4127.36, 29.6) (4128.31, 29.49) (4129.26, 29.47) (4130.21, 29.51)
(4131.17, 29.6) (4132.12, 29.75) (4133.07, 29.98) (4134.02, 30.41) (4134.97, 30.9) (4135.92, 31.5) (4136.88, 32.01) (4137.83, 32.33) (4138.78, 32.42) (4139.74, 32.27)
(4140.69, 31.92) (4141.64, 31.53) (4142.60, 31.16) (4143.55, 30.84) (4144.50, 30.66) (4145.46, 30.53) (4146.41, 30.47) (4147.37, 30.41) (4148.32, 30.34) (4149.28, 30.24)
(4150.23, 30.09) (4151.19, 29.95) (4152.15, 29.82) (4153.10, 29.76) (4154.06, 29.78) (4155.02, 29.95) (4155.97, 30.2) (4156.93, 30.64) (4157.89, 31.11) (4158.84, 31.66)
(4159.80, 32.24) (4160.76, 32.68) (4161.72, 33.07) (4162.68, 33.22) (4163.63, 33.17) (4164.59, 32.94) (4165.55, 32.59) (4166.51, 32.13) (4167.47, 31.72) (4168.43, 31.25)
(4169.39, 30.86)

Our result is 4.18 angstrom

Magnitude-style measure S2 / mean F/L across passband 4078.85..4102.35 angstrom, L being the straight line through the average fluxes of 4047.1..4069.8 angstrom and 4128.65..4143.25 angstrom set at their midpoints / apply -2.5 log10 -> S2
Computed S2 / 0.10 mag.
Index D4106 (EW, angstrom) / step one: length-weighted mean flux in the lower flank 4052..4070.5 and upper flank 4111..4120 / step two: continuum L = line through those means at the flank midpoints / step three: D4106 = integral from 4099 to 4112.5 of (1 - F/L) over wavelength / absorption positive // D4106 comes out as 1.21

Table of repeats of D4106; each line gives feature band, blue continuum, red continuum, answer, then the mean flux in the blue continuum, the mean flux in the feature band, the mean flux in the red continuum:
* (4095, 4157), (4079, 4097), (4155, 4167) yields 4.06 angstrom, 30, 29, 32.1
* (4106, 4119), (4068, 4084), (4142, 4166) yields 1.57 angstrom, 31.2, 27.3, 31.1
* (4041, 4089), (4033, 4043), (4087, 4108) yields -3.63 angstrom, 31.6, 31.8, 27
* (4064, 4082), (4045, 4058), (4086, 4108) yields -0.58 angstrom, 33.1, 31.2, 27.2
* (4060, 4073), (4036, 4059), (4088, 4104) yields -0.46 angstrom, 32.5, 31.5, 27.2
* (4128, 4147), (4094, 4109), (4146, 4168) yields -0.91 angstrom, 26.1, 30.8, 31.2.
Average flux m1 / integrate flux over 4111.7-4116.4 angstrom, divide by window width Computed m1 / 27.8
